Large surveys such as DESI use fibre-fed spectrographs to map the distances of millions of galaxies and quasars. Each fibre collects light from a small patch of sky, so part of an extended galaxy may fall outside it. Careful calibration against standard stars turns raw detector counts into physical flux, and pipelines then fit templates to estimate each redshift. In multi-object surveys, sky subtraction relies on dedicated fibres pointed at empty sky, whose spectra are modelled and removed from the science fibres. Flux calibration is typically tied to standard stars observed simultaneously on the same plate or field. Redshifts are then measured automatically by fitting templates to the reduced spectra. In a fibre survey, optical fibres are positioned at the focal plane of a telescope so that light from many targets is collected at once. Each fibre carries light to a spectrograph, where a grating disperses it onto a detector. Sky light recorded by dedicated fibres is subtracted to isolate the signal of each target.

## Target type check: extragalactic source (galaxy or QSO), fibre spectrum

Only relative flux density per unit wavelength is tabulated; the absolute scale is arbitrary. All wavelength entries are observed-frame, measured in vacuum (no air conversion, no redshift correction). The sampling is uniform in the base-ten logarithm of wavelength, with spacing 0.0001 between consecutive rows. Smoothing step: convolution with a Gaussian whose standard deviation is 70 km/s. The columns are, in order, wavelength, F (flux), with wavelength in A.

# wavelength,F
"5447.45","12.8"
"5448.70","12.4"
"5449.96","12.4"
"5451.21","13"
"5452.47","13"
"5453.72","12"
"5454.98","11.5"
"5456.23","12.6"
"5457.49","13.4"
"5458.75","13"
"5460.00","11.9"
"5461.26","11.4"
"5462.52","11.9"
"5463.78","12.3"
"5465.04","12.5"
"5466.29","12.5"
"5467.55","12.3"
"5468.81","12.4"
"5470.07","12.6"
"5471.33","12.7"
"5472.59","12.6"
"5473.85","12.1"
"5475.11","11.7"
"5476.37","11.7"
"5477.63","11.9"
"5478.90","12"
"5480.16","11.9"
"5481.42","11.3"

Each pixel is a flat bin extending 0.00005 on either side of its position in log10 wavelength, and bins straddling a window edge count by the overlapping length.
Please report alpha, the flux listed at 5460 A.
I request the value 11.9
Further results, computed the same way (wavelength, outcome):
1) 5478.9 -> 12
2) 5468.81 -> 12.4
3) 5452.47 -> 13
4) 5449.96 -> 12.4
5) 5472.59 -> 12.6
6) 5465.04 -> 12.5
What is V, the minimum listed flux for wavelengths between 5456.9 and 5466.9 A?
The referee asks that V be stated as 11.4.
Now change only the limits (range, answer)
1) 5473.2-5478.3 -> 11.7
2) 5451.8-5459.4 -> 11.5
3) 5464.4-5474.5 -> 12.1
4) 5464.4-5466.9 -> 12.5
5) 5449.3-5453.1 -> 12.4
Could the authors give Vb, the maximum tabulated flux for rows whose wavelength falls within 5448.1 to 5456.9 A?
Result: 13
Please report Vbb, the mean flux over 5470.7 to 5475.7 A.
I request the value 12.3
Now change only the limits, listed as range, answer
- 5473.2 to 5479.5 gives 11.9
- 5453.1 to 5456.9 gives 12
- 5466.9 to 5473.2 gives 12.5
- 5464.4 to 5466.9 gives 12.5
